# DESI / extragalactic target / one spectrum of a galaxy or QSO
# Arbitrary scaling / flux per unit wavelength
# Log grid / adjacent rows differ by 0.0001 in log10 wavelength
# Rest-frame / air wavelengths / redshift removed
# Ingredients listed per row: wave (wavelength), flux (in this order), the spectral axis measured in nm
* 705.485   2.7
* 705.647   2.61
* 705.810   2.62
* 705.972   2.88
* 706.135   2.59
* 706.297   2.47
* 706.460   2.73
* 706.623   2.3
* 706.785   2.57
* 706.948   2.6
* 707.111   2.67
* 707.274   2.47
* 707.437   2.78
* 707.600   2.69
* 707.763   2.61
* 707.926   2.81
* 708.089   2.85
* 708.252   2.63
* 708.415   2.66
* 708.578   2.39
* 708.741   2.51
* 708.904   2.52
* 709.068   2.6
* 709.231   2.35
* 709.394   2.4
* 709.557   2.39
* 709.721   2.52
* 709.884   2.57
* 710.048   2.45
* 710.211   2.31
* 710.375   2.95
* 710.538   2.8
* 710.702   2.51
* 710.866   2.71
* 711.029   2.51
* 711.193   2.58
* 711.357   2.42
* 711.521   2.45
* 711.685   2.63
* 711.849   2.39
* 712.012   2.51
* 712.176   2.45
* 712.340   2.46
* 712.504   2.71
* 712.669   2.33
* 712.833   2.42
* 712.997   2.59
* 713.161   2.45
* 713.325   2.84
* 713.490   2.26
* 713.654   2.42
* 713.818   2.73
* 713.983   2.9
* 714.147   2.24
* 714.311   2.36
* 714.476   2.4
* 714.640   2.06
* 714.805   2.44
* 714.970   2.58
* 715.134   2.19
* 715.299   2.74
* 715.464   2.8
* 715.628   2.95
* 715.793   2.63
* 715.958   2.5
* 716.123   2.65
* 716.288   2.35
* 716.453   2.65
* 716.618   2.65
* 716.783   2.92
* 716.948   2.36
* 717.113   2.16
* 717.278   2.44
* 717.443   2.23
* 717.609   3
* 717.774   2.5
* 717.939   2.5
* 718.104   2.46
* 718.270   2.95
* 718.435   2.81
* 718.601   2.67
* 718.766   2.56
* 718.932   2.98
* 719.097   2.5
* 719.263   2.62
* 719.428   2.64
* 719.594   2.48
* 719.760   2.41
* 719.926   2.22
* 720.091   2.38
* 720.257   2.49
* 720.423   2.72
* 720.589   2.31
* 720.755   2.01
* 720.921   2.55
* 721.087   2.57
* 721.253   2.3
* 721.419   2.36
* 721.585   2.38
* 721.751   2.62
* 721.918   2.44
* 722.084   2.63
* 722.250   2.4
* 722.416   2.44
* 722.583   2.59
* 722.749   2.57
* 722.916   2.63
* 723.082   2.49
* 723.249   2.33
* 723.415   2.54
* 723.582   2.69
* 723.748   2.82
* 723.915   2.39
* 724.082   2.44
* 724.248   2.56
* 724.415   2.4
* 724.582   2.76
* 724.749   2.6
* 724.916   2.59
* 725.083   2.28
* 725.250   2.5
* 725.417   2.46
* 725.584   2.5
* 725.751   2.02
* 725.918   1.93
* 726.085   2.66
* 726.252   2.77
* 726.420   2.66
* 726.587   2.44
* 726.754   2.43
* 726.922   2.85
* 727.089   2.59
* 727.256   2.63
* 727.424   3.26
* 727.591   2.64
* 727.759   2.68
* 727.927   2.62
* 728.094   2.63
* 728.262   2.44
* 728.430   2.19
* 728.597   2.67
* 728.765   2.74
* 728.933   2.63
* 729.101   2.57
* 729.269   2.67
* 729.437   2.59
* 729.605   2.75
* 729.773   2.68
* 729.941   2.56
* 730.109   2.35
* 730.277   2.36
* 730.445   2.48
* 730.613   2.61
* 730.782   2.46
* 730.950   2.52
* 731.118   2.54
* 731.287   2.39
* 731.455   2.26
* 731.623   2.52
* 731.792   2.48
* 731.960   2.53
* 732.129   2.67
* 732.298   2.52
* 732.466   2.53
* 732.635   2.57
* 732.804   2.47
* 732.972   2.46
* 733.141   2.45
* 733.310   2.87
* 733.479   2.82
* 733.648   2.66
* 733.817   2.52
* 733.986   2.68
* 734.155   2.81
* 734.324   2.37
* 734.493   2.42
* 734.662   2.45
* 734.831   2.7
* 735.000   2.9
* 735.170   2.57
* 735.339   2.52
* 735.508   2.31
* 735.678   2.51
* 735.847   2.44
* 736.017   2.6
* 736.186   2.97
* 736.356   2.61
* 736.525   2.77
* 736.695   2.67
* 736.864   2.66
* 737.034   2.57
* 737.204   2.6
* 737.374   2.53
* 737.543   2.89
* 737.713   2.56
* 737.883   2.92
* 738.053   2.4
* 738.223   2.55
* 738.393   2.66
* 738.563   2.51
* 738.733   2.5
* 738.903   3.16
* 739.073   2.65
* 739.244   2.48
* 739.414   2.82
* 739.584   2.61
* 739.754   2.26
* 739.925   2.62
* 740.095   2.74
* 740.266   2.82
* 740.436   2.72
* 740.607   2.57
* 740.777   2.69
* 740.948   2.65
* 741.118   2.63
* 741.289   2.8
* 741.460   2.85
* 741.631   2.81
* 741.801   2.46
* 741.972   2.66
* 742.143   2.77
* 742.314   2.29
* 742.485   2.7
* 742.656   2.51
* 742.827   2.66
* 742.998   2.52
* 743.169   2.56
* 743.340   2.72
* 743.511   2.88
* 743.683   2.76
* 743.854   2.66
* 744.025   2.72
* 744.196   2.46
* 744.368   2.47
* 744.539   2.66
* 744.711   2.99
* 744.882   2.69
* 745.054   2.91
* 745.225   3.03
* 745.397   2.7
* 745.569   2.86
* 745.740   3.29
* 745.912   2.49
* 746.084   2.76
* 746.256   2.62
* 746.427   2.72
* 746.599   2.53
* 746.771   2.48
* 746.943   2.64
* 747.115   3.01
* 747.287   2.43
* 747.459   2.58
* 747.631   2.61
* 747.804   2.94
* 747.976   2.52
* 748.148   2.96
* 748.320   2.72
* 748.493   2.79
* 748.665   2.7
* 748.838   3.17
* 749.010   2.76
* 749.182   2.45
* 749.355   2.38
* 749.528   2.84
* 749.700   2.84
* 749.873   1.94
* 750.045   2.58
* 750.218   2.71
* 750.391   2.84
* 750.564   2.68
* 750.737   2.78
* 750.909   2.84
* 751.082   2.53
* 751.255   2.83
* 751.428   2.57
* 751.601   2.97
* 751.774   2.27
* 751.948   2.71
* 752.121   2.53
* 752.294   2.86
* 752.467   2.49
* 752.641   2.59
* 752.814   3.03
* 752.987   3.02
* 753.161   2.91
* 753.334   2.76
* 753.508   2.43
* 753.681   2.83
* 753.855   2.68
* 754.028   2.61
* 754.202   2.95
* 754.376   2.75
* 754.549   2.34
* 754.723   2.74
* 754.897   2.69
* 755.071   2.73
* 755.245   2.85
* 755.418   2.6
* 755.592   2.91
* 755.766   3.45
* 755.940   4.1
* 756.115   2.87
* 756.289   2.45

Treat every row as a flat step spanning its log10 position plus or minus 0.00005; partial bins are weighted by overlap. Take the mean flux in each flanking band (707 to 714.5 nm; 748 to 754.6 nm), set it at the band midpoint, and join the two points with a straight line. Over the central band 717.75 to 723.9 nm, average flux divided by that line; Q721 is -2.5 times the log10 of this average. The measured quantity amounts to 0.03 mag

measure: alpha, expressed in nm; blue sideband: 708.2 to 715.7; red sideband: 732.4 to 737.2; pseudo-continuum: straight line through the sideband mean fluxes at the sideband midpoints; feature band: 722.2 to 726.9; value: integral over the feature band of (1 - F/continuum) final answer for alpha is 0.12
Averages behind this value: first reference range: 2.52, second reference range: 2.6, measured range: 2.5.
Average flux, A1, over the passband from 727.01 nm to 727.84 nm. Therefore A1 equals 2.76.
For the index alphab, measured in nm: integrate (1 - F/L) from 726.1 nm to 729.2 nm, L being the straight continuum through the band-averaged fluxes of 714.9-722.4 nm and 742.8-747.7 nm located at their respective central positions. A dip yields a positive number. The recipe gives -0.05 nm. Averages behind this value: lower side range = 2.54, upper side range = 2.7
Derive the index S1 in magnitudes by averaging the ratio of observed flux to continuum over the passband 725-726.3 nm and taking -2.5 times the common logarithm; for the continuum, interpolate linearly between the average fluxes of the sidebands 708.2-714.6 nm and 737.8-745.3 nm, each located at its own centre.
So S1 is 0.09 mag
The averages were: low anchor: 2.52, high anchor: 2.67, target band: 2.38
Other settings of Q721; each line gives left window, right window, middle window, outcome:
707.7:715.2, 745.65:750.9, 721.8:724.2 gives 0.02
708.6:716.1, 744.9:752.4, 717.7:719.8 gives -0.03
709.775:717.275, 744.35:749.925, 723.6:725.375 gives 0.02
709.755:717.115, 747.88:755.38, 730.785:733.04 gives 0.05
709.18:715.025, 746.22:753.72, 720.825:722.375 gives 0.04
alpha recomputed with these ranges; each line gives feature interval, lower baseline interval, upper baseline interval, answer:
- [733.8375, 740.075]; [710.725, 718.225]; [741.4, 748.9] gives 0.096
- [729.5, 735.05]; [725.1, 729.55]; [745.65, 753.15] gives 0.088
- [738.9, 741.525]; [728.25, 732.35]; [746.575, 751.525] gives -0.068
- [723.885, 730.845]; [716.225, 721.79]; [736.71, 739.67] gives 0.077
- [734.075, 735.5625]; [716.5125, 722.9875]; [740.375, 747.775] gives 0.034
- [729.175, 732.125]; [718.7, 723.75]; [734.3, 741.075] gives 0.061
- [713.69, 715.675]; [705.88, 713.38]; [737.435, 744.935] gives 0.044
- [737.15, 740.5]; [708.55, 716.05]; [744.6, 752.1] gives 0.014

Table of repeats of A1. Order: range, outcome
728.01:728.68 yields 2.49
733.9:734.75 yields 2.55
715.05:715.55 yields 2.58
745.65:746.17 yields 2.85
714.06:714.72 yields 2.27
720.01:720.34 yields 2.43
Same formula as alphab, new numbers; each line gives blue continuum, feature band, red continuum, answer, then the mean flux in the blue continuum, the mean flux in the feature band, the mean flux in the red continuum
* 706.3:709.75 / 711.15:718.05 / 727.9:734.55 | 0.13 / 2.57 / 2.52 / 2.55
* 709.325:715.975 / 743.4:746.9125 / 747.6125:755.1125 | -0.08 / 2.53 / 2.73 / 2.7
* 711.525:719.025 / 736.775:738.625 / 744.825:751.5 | 0.02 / 2.55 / 2.62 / 2.71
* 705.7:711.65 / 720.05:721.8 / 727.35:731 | 0.11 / 2.58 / 2.42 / 2.59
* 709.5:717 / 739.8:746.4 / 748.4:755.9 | -0.04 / 2.54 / 2.7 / 2.73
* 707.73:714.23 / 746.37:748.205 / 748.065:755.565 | 0.01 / 2.55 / 2.67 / 2.71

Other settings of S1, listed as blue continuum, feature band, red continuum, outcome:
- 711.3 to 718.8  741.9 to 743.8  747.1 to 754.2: 0.010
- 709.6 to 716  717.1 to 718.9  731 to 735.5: -0.025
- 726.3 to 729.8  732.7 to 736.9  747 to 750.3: 0.018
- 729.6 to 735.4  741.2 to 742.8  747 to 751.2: -0.007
